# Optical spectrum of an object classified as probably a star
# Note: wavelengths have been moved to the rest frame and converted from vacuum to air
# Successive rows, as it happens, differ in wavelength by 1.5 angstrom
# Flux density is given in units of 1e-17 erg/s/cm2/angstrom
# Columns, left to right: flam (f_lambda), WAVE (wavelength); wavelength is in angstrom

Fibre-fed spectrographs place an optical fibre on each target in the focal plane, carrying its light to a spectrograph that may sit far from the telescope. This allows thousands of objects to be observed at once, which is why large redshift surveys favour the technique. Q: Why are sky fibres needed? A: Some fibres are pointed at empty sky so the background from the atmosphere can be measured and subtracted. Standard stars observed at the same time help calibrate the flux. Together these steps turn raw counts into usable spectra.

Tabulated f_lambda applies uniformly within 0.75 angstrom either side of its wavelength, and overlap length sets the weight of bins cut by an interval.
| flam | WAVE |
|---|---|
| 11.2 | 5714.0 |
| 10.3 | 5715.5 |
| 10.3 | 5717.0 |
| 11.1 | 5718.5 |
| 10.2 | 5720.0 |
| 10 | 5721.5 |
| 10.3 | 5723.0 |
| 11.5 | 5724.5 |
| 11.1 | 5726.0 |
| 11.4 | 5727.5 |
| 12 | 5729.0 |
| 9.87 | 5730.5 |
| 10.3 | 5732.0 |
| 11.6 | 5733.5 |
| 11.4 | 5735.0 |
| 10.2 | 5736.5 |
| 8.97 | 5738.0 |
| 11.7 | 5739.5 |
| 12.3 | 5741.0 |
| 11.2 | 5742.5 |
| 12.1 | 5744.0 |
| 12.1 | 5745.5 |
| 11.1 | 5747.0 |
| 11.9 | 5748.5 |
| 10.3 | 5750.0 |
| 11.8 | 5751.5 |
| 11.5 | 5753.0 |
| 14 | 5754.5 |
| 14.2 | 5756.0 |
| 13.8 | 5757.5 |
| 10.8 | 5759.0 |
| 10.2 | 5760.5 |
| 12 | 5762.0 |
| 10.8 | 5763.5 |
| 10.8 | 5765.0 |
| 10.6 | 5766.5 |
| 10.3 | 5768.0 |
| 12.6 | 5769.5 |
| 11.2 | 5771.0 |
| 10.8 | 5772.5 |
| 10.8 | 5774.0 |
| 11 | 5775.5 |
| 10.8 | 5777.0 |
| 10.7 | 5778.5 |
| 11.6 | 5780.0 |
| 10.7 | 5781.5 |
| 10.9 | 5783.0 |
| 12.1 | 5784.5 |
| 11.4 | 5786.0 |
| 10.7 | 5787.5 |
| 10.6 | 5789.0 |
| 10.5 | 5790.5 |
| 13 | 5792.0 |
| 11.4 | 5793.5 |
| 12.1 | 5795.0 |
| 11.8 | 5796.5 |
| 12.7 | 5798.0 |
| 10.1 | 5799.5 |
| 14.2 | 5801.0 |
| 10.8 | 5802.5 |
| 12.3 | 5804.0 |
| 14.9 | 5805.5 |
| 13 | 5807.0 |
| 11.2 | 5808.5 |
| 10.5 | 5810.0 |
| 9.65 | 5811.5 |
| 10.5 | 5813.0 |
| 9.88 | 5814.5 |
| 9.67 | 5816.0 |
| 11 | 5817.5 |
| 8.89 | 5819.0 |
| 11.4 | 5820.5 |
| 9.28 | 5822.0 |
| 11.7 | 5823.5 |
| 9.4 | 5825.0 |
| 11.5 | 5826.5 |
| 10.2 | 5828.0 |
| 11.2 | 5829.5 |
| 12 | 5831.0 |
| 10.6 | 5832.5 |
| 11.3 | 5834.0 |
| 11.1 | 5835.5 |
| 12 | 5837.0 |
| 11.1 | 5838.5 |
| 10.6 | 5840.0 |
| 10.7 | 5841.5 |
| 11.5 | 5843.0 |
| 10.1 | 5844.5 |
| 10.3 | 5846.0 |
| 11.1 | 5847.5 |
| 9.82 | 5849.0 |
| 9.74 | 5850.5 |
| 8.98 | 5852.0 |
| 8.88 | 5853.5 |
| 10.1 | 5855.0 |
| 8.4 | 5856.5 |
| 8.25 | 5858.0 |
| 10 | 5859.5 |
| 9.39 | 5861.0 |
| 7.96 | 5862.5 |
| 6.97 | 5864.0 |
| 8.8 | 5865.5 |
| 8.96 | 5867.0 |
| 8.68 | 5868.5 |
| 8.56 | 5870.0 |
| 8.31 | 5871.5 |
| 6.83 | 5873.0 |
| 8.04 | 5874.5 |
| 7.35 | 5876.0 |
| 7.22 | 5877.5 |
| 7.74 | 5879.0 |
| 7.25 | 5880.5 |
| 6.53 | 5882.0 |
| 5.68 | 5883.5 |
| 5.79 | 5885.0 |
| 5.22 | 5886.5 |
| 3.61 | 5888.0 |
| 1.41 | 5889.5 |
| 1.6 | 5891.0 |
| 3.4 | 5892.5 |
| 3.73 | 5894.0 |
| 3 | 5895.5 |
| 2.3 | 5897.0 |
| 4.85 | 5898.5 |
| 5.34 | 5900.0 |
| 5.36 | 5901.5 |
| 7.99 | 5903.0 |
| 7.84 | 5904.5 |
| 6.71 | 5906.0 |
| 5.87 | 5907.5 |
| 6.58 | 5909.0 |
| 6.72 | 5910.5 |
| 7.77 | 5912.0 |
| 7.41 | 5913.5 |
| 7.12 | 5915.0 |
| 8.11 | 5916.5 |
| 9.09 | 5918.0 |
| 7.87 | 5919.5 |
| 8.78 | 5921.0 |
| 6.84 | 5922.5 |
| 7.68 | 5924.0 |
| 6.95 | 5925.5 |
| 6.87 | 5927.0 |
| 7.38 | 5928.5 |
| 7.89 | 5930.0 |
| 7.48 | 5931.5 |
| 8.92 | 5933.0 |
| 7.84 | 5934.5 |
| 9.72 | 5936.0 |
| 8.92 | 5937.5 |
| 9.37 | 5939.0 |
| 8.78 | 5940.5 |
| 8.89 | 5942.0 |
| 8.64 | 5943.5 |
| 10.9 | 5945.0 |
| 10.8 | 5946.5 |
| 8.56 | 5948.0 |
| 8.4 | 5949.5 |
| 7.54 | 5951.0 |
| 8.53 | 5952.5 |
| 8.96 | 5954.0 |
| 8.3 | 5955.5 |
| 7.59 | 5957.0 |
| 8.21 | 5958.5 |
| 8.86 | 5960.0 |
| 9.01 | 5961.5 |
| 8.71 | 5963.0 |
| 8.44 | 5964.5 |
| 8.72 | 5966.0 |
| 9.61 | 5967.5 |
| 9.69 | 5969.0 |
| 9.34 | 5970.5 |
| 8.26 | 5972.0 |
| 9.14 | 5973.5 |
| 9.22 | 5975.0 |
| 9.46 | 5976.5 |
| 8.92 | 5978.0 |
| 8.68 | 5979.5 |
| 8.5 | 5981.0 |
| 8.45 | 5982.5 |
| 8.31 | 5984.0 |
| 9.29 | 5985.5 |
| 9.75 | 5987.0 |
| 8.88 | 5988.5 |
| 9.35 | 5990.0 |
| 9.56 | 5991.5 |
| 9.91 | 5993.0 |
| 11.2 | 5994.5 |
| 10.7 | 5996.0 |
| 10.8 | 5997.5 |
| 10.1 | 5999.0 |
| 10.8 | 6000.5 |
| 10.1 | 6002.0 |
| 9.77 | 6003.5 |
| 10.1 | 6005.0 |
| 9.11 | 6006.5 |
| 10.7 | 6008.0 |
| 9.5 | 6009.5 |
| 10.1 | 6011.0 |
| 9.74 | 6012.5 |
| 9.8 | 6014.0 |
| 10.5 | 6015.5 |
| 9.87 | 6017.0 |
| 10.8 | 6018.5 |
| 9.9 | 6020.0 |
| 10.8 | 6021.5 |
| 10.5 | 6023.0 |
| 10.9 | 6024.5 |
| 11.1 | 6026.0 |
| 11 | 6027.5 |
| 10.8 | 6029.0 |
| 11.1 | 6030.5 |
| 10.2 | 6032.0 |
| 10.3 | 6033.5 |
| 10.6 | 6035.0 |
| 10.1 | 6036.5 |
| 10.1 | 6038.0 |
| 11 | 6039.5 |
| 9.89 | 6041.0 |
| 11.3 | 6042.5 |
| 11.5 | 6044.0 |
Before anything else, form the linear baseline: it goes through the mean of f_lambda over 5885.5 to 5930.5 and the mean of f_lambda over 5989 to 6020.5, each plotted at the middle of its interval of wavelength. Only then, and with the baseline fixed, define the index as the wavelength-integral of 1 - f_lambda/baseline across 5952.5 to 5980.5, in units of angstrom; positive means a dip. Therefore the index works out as -1.1 angstrom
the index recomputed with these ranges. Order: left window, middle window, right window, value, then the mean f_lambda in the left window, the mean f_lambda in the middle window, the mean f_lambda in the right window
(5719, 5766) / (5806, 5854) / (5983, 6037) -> 1.5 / 11.3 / 10.6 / 10.2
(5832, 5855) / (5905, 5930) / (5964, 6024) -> 6.7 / 10.5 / 7.38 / 9.67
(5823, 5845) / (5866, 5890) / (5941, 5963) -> 8.1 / 11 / 6.78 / 8.8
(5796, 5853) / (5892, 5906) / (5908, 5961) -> 6.3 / 11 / 4.99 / 8.23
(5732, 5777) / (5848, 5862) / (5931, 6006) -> 1.4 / 11.4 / 9.29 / 9.17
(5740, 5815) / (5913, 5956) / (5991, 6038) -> 9.5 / 11.5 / 8.37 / 10.3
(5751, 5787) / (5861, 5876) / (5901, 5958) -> 1.9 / 11.5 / 8.15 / 8.04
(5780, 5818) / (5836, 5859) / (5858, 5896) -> -4.7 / 11.4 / 10.1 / 6.54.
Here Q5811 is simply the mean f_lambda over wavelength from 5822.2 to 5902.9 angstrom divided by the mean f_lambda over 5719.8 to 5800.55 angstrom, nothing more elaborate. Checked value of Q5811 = 0.72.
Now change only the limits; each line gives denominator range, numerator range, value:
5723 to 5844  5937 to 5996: 0.80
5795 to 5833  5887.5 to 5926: 0.53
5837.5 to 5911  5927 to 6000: 1.22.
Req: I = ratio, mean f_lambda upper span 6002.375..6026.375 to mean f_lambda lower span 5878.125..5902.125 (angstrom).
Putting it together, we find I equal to 2.23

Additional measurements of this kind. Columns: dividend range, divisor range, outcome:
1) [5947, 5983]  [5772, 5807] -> 0.75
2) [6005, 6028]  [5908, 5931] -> 1.37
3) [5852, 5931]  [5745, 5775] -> 0.60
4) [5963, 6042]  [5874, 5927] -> 1.61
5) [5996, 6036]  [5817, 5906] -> 1.26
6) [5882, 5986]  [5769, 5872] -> 0.71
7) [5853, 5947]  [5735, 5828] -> 0.64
